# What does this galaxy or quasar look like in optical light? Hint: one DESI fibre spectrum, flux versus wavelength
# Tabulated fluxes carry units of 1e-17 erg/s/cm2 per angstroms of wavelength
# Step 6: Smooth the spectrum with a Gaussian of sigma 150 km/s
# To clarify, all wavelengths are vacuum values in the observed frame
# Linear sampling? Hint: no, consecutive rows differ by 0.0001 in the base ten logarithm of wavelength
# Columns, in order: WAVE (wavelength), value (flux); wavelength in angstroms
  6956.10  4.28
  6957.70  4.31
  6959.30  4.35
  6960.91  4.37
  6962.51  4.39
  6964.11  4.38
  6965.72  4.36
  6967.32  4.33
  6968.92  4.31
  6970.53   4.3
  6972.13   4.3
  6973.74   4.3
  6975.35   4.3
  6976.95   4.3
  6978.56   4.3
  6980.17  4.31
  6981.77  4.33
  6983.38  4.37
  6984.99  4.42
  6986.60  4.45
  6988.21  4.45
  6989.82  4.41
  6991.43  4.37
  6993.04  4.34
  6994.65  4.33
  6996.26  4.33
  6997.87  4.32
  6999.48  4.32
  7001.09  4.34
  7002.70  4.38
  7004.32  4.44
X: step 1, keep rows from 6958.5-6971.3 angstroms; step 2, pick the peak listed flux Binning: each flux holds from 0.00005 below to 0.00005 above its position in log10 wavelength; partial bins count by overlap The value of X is 4.39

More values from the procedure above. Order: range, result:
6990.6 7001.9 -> 4.37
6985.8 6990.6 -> 4.45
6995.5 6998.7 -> 4.33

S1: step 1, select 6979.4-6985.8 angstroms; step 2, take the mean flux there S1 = 4.36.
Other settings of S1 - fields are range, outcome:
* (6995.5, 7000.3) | 4.33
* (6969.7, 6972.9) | 4.3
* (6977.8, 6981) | 4.31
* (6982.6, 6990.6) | 4.42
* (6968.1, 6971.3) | 4.3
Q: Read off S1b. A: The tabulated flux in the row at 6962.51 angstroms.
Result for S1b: 4.39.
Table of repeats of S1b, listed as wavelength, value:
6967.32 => 4.33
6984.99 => 4.42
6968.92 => 4.31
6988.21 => 4.45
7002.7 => 4.38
